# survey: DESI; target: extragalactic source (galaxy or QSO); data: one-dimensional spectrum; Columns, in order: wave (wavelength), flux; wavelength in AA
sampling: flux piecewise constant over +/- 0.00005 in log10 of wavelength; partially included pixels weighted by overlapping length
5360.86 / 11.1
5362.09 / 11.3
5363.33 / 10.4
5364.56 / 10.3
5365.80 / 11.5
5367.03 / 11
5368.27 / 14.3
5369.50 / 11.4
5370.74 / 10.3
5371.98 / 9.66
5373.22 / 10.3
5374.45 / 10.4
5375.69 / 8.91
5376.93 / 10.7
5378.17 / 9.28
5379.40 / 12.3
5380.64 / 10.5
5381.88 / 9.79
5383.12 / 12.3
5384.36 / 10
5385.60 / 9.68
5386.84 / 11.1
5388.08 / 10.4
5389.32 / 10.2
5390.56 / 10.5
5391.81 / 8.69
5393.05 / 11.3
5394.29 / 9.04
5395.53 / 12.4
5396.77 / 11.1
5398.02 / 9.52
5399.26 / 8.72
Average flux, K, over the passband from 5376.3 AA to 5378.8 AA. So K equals 10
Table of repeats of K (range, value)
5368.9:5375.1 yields 10.4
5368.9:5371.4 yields 10.8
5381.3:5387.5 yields 10.6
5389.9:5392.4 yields 9.59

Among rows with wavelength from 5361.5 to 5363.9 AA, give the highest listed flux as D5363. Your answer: 11.3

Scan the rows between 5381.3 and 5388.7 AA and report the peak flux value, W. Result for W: 12.3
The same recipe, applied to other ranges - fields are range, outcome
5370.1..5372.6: 10.3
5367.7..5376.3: 14.3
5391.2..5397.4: 12.4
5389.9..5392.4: 10.5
